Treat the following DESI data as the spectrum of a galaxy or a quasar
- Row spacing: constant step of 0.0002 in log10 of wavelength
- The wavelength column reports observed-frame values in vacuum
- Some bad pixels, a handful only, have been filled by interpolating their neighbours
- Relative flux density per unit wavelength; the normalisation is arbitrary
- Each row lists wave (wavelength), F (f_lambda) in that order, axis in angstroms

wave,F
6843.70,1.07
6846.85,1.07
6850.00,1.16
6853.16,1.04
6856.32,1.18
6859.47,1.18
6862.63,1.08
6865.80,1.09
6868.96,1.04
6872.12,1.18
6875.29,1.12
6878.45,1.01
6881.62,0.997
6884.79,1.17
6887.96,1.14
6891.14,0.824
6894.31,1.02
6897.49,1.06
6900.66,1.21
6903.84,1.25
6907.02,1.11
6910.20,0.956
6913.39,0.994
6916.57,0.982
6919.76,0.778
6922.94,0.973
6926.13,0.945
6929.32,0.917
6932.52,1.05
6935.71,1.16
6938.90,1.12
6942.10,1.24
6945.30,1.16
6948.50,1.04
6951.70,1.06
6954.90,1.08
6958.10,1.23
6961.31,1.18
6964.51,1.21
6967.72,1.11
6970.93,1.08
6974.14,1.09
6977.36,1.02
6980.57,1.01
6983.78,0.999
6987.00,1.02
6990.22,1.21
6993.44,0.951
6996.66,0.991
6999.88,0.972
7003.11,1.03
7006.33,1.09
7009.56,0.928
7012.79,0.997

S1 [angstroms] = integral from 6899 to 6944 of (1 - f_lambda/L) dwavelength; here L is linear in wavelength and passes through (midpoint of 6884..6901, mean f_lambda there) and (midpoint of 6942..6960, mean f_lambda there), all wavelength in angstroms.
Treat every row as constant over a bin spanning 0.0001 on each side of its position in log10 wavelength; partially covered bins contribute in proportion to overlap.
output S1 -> 1.7 angstroms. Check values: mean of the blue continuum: 1.06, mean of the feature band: 1.05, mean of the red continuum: 1.13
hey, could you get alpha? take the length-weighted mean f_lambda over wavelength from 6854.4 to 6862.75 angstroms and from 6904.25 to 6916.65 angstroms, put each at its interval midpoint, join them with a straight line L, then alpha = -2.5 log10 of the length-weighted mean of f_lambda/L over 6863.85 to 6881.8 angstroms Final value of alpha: 0.04 mag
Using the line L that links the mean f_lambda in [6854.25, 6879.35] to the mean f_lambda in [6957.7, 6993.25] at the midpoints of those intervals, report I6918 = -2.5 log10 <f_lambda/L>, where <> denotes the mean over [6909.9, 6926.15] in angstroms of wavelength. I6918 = 0.18 mag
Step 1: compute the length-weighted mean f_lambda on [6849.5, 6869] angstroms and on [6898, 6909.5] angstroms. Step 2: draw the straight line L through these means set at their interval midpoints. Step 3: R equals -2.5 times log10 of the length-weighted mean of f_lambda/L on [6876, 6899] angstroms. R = 0.11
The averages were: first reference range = 1.11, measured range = 1.03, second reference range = 1.16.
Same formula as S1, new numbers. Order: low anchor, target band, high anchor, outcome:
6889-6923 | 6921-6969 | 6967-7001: -3.1 angstroms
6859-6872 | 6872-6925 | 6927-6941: 2.0 angstroms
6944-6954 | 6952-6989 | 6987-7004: -1.2 angstroms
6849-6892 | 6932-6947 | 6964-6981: -0.9 angstroms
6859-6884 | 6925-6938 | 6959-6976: 1.1 angstroms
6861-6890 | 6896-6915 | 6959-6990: -0.2 angstroms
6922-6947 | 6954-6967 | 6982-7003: -1.5 angstroms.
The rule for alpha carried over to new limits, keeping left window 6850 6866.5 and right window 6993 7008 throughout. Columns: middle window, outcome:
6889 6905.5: 0.014 mag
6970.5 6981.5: -0.020 mag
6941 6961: -0.086 mag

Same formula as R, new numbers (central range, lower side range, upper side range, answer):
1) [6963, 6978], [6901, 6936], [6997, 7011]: -0.10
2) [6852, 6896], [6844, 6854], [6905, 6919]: -0.02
